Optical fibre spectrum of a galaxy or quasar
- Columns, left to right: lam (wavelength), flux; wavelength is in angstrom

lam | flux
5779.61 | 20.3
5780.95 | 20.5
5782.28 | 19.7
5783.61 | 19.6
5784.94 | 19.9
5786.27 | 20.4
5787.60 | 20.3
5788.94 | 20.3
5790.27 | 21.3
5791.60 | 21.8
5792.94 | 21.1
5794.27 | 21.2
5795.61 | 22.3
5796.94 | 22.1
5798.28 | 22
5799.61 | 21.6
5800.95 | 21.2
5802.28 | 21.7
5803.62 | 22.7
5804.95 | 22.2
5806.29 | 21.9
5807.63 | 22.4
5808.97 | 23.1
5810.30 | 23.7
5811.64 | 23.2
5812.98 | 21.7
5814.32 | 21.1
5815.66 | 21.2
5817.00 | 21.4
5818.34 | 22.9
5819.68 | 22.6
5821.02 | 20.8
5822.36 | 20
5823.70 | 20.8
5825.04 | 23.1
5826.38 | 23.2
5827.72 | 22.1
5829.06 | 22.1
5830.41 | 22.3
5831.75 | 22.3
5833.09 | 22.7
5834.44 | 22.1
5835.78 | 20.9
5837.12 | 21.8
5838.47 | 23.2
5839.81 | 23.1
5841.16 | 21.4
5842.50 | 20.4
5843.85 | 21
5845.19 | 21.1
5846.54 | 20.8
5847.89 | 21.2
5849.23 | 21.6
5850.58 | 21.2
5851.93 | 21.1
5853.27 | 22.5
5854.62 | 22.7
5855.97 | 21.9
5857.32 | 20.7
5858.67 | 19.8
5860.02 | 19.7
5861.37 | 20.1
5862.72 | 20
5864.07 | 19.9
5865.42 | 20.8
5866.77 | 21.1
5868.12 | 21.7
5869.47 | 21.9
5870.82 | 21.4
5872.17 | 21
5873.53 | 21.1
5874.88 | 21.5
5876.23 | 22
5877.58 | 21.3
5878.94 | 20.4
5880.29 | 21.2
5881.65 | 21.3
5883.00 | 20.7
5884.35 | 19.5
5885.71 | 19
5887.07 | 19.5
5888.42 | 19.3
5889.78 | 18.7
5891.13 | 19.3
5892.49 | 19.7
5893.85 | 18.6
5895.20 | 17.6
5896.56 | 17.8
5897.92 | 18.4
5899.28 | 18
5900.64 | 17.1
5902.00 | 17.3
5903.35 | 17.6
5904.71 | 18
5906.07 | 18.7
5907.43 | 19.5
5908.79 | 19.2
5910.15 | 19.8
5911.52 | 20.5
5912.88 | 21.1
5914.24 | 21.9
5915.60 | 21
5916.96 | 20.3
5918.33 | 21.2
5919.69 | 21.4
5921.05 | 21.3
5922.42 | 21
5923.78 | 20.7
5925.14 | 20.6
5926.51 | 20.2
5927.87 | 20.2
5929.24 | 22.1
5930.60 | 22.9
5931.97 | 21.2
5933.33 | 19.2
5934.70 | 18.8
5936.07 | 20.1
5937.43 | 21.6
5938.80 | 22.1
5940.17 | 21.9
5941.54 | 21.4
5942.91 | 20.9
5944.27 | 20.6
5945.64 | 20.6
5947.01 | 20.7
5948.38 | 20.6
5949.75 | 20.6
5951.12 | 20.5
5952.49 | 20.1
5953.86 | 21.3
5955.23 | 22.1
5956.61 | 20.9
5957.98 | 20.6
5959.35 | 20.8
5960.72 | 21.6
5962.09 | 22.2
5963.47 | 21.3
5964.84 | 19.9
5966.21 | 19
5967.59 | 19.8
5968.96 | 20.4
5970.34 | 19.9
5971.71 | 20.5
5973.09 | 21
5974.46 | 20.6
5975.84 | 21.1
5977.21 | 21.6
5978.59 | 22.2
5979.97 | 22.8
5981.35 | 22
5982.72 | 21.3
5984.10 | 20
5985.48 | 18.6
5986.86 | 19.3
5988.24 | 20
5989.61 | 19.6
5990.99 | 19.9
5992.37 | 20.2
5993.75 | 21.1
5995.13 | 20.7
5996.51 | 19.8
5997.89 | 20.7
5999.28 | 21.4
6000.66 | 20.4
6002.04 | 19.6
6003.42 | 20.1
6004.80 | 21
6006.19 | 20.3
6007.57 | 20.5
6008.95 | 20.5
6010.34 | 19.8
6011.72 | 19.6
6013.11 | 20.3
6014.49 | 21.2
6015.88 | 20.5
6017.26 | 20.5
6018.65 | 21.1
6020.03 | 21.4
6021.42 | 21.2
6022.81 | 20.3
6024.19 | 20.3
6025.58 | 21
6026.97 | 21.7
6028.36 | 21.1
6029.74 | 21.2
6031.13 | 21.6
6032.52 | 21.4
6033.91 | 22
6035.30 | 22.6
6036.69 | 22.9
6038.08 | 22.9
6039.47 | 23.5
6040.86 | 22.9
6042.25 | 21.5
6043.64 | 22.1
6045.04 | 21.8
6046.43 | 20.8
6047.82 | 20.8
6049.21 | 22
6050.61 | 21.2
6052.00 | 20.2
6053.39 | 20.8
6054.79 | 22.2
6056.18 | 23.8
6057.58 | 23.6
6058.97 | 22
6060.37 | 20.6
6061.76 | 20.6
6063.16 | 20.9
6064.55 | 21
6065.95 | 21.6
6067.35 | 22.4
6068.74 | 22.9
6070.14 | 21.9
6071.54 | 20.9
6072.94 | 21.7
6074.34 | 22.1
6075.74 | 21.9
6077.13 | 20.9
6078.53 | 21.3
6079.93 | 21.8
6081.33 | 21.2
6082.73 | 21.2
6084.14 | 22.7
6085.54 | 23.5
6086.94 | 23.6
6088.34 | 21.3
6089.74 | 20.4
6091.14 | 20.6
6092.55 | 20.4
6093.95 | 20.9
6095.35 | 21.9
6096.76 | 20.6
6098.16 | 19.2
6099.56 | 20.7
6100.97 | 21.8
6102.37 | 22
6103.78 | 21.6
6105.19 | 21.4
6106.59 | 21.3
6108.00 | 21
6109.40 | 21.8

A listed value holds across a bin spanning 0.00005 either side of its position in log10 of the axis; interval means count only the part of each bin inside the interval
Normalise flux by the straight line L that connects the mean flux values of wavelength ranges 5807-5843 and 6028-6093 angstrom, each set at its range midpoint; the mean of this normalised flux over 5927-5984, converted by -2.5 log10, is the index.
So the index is 0.05 mag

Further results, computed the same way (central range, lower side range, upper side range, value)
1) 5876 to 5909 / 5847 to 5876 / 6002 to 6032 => 0.10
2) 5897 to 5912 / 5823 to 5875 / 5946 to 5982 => 0.15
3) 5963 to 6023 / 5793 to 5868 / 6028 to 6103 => 0.06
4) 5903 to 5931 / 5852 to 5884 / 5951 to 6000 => 0.02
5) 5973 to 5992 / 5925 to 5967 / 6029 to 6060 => 0.03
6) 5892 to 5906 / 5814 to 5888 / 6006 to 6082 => 0.18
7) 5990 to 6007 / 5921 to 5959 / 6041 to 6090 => 0.04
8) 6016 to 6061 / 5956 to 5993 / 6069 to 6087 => -0.01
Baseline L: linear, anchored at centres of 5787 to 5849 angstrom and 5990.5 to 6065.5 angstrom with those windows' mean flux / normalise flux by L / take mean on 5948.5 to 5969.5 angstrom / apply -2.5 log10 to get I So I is 0.03 mag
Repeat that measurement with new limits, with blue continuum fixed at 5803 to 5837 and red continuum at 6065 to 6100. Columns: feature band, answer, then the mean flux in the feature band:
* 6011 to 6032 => 0.04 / 20.9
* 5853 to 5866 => 0.06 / 20.7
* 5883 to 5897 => 0.16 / 19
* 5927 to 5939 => 0.05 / 20.9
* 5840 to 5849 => 0.05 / 21.1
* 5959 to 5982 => 0.04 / 21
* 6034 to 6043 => -0.05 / 22.7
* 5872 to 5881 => 0.04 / 21.2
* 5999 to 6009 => 0.06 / 20.5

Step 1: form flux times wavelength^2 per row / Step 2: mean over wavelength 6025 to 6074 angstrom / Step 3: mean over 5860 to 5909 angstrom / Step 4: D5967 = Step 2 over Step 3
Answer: 1.2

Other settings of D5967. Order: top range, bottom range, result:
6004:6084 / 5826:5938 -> 1.10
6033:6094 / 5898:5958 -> 1.12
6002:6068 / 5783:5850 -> 1.06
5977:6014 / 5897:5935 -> 1.05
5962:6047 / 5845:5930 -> 1.07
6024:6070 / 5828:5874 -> 1.09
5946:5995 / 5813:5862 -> 1.00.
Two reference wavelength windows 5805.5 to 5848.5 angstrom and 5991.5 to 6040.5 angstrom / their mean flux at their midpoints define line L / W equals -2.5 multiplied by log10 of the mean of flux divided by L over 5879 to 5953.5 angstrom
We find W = 0.07 mag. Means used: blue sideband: 21.9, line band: 20.1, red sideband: 21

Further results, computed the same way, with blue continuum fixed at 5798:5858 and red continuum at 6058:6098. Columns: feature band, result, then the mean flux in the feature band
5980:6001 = 0.06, 20.4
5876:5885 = 0.05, 20.9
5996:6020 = 0.06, 20.5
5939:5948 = 0.03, 21.1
